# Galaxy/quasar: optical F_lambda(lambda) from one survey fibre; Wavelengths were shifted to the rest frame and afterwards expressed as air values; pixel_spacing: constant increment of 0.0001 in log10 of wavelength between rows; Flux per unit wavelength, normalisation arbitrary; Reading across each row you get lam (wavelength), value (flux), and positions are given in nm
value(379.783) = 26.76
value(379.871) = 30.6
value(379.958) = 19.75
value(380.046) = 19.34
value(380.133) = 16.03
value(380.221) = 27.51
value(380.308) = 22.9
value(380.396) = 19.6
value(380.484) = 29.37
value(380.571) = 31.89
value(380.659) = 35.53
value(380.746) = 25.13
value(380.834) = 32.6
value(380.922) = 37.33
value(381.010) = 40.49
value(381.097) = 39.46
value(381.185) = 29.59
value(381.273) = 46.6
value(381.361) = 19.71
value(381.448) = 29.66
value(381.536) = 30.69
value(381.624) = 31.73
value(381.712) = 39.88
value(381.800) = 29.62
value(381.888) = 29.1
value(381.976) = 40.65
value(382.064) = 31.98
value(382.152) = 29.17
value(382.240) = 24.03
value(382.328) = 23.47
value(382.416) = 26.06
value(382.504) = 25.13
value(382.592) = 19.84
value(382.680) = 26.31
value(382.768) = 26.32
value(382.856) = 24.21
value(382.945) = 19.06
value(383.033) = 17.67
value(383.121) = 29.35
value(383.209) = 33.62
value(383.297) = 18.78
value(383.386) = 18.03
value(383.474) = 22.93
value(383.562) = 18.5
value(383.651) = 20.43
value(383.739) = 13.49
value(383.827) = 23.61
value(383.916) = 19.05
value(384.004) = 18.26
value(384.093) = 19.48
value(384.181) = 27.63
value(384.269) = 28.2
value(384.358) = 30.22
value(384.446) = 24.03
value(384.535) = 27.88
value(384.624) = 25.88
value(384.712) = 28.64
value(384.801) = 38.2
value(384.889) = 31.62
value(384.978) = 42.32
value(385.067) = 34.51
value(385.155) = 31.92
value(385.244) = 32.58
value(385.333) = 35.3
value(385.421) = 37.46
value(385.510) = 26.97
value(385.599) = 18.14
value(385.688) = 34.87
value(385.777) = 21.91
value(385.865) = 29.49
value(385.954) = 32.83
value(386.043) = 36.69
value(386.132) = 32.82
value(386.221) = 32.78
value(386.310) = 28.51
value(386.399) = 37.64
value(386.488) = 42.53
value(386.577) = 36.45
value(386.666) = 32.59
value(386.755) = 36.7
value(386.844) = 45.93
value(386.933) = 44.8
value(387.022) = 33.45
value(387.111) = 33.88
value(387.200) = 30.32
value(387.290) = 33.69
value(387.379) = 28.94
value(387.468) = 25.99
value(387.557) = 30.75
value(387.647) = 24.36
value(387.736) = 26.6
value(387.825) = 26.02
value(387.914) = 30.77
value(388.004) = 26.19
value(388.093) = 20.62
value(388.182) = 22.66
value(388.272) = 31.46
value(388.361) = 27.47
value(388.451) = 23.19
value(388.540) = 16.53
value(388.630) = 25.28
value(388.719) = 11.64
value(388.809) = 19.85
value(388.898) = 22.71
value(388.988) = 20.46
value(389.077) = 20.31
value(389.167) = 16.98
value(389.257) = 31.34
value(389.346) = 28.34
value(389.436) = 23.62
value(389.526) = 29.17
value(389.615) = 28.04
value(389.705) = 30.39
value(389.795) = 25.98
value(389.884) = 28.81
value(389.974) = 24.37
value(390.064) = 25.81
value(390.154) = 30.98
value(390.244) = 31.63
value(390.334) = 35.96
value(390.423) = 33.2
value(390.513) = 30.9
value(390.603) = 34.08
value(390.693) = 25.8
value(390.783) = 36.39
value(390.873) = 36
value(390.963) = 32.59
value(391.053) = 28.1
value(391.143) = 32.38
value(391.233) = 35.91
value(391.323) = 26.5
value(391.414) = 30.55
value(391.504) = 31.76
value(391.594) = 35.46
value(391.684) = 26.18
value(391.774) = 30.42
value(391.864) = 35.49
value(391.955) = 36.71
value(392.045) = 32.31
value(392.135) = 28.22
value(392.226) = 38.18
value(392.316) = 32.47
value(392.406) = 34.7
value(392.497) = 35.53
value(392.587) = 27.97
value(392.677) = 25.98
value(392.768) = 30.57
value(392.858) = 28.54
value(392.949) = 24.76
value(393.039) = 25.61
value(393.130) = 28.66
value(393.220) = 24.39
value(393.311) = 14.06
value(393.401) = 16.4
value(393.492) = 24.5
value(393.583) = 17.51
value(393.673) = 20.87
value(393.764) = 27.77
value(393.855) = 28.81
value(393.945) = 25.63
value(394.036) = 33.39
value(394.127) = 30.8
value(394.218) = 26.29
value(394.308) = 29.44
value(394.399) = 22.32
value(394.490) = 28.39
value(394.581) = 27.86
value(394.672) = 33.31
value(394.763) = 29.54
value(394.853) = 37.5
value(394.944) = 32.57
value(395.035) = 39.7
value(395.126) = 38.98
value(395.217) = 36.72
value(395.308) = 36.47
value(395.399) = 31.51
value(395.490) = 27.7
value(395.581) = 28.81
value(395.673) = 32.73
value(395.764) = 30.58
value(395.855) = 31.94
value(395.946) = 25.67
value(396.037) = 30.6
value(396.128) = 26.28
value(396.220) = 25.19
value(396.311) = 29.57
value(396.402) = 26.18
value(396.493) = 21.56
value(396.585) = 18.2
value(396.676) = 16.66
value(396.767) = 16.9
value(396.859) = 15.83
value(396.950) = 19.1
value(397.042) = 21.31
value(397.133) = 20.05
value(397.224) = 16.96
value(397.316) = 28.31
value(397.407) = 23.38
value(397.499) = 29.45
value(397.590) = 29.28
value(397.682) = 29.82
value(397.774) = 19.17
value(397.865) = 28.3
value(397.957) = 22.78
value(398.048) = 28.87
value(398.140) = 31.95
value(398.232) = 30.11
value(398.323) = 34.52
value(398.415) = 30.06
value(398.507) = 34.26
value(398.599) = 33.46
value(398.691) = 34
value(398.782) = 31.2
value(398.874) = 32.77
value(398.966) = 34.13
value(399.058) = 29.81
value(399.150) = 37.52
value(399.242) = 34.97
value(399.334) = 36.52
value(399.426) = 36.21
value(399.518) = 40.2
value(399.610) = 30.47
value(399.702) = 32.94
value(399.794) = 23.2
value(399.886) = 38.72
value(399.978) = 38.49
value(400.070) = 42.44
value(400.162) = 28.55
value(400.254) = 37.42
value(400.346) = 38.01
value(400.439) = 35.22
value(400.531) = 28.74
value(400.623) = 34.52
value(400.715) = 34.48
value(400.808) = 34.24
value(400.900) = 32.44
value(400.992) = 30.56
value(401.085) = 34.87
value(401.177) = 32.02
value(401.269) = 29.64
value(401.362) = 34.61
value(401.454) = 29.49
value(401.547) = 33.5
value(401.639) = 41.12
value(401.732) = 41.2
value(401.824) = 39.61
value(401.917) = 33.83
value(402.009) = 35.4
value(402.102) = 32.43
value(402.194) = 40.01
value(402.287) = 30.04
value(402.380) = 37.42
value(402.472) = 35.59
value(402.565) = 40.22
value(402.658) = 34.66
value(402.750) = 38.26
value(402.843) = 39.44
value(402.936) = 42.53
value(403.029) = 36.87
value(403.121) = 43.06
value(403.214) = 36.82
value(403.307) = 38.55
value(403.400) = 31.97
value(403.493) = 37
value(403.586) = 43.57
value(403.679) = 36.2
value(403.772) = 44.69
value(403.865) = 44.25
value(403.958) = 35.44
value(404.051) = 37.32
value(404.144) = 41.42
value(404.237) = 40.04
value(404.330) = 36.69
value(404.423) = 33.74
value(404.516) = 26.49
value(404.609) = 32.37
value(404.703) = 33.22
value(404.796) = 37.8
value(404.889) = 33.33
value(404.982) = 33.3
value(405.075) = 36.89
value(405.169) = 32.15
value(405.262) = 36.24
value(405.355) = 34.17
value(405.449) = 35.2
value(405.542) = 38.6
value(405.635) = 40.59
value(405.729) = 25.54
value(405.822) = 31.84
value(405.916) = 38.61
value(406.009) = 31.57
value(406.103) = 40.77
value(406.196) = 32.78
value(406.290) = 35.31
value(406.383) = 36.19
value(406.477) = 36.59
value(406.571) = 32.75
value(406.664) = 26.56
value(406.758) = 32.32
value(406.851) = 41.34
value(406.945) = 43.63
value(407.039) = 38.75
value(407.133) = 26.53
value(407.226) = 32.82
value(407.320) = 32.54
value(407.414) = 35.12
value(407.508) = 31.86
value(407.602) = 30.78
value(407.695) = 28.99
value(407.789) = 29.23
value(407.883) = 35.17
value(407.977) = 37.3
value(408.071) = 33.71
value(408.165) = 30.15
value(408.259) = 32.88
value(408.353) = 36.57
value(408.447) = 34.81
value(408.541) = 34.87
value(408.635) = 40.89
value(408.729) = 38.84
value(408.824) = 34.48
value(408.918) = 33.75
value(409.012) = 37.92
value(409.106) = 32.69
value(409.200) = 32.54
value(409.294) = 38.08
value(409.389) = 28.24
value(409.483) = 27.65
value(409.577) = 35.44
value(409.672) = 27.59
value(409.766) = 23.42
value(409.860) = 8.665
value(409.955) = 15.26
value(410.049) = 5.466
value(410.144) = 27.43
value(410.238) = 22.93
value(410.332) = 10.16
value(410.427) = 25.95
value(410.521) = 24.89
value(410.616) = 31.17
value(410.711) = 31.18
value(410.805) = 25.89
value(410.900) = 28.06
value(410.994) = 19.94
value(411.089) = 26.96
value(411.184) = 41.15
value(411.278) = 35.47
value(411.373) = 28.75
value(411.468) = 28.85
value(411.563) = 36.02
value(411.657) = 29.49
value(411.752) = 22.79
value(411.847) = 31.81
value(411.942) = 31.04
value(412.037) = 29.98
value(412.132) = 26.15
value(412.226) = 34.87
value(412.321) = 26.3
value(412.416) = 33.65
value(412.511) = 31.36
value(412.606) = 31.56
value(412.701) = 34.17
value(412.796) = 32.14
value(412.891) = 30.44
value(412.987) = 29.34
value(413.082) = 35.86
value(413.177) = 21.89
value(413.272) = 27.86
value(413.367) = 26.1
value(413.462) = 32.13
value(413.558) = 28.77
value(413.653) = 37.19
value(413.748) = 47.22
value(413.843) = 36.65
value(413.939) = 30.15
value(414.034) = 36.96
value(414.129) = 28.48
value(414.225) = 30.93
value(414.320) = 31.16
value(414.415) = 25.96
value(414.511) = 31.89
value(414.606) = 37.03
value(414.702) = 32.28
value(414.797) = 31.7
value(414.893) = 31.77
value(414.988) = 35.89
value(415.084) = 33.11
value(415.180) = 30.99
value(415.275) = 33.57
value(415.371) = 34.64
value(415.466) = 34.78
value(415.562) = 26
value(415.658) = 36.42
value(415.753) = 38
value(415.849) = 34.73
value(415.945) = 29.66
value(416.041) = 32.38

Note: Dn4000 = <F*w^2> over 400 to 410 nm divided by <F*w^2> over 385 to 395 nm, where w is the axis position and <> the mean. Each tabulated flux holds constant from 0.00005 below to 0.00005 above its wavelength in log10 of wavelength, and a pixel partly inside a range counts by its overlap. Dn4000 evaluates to 1.3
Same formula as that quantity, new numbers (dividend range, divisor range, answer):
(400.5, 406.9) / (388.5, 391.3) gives 1.39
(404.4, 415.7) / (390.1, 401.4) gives 1.13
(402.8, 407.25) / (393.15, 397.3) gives 1.43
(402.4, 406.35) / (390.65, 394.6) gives 1.34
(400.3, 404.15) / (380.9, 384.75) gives 1.50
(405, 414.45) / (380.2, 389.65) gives 1.25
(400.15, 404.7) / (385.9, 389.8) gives 1.35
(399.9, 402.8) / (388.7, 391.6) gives 1.31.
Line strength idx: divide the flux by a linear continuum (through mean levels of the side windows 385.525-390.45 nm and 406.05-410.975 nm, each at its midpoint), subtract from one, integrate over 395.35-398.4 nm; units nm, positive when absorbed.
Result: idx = 0.398 nm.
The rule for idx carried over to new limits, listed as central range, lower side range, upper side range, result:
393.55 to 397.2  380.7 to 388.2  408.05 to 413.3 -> 0.239 nm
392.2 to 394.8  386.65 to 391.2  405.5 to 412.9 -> 0.160 nm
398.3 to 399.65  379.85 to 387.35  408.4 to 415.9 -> -0.185 nm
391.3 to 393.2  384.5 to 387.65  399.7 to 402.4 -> 0.158 nm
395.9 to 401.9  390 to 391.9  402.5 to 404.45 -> 0.984 nm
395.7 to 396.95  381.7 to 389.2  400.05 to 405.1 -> 0.334 nm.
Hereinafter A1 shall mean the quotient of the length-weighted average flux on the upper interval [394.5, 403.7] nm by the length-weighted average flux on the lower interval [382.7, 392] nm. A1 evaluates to 1.12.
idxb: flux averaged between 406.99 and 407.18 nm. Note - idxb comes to 32.8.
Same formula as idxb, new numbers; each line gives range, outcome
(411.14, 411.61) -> 34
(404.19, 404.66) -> 33.8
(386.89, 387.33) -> 35.2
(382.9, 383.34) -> 23.7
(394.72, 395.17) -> 35.7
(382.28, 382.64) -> 23.7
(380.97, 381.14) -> 40.1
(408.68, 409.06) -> 36.2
